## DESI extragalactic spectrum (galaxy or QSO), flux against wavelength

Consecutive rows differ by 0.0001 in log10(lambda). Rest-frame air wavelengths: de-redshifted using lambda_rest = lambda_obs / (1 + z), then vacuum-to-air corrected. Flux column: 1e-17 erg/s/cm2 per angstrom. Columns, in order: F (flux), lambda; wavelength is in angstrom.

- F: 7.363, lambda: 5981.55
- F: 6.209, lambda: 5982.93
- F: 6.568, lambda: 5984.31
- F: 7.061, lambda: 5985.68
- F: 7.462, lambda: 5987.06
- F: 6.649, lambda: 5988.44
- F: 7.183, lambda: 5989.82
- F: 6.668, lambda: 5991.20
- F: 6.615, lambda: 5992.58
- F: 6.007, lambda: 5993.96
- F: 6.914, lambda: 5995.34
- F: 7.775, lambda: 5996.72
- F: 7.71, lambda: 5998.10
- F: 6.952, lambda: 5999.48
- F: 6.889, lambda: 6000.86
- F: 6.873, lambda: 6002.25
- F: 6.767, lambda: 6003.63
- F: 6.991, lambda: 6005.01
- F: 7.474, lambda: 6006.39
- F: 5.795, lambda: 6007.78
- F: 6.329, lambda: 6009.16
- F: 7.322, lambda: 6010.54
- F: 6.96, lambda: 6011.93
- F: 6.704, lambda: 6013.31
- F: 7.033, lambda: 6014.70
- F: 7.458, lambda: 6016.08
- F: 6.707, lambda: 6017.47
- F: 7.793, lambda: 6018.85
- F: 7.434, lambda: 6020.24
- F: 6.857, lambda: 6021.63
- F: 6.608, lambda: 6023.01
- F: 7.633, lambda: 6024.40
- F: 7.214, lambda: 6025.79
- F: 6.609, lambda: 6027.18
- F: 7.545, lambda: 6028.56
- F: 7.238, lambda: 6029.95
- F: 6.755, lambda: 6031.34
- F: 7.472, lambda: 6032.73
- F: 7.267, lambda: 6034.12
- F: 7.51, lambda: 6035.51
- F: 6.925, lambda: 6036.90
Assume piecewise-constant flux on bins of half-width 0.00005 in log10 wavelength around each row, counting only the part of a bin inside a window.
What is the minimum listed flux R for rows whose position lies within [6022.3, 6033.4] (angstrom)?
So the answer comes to 6.608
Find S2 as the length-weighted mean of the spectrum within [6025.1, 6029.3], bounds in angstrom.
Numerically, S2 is 7.13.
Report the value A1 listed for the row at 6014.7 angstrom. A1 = 7.033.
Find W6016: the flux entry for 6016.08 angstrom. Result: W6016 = 7.458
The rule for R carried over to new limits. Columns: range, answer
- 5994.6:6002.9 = 6.873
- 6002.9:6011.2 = 5.795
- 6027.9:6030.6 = 7.238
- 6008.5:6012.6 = 6.329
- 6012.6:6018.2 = 6.704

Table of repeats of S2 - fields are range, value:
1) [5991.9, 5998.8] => 7.01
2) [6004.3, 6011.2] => 6.79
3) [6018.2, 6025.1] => 7.25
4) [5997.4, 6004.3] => 7.04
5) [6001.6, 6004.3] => 6.83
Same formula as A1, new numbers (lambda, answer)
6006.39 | 7.474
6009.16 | 6.329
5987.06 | 7.462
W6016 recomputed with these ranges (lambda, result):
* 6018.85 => 7.793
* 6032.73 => 7.472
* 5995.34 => 6.914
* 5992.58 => 6.615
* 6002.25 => 6.873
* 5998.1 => 7.71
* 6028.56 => 7.545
